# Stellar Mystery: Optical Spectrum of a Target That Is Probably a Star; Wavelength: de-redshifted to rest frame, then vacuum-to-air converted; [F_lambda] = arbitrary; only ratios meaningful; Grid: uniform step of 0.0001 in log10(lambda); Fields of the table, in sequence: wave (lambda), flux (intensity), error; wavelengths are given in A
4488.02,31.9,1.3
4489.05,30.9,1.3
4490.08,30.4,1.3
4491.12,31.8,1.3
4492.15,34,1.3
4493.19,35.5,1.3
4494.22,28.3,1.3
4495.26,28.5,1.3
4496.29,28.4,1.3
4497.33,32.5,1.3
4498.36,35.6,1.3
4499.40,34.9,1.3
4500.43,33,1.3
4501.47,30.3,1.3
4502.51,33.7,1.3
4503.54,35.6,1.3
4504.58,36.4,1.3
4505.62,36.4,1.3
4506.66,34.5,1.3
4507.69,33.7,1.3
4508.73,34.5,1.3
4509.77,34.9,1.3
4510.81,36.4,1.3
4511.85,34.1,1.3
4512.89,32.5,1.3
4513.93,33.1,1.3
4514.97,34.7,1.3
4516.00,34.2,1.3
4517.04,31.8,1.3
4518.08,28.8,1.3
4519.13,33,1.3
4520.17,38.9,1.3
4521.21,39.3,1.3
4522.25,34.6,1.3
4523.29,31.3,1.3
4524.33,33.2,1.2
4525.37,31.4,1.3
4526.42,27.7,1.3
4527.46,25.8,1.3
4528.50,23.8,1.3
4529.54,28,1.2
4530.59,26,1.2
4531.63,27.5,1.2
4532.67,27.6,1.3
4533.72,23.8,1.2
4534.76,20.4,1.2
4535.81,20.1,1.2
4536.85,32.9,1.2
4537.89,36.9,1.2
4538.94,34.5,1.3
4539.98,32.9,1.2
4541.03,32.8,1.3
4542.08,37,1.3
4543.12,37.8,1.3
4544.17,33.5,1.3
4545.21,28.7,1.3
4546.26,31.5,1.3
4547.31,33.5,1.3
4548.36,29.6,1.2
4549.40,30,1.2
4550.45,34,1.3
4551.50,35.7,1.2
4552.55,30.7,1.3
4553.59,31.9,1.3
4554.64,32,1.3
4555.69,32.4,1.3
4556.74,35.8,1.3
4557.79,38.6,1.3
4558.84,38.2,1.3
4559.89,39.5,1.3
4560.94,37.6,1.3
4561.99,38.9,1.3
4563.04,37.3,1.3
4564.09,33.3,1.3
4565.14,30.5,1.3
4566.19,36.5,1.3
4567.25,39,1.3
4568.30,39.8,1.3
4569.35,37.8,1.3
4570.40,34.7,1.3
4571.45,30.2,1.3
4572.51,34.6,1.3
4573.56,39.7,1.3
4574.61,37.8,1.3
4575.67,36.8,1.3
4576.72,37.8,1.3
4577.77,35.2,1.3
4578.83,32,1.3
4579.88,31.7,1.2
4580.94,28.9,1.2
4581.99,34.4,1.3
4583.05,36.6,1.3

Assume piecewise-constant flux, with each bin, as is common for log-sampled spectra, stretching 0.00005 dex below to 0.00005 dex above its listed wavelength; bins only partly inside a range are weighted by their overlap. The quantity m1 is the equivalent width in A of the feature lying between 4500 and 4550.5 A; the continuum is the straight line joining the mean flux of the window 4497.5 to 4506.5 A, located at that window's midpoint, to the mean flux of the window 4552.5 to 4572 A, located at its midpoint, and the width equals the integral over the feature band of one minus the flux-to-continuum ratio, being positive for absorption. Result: 4.2 A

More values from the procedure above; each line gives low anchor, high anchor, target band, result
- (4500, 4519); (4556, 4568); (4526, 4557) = 4.52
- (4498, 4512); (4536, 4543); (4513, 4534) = 2.12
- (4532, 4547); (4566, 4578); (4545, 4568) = -0.38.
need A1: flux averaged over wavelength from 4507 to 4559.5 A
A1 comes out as 32.1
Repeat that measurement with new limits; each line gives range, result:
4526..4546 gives 29.4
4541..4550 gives 32.7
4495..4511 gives 33.7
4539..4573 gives 34.6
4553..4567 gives 35.6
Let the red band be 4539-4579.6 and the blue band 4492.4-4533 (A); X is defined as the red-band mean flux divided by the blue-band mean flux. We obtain 1.08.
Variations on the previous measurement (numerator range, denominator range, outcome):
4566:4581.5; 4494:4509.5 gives 1.07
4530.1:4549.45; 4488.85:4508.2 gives 0.92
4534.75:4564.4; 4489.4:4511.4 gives 1.01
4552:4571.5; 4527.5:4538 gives 1.36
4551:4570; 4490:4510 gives 1.08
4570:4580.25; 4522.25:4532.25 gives 1.23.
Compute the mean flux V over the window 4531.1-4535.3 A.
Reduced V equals 24.8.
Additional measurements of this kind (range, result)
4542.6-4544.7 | 35.7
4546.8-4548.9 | 31.6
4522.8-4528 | 29.8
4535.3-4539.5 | 31.2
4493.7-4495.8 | 28.5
